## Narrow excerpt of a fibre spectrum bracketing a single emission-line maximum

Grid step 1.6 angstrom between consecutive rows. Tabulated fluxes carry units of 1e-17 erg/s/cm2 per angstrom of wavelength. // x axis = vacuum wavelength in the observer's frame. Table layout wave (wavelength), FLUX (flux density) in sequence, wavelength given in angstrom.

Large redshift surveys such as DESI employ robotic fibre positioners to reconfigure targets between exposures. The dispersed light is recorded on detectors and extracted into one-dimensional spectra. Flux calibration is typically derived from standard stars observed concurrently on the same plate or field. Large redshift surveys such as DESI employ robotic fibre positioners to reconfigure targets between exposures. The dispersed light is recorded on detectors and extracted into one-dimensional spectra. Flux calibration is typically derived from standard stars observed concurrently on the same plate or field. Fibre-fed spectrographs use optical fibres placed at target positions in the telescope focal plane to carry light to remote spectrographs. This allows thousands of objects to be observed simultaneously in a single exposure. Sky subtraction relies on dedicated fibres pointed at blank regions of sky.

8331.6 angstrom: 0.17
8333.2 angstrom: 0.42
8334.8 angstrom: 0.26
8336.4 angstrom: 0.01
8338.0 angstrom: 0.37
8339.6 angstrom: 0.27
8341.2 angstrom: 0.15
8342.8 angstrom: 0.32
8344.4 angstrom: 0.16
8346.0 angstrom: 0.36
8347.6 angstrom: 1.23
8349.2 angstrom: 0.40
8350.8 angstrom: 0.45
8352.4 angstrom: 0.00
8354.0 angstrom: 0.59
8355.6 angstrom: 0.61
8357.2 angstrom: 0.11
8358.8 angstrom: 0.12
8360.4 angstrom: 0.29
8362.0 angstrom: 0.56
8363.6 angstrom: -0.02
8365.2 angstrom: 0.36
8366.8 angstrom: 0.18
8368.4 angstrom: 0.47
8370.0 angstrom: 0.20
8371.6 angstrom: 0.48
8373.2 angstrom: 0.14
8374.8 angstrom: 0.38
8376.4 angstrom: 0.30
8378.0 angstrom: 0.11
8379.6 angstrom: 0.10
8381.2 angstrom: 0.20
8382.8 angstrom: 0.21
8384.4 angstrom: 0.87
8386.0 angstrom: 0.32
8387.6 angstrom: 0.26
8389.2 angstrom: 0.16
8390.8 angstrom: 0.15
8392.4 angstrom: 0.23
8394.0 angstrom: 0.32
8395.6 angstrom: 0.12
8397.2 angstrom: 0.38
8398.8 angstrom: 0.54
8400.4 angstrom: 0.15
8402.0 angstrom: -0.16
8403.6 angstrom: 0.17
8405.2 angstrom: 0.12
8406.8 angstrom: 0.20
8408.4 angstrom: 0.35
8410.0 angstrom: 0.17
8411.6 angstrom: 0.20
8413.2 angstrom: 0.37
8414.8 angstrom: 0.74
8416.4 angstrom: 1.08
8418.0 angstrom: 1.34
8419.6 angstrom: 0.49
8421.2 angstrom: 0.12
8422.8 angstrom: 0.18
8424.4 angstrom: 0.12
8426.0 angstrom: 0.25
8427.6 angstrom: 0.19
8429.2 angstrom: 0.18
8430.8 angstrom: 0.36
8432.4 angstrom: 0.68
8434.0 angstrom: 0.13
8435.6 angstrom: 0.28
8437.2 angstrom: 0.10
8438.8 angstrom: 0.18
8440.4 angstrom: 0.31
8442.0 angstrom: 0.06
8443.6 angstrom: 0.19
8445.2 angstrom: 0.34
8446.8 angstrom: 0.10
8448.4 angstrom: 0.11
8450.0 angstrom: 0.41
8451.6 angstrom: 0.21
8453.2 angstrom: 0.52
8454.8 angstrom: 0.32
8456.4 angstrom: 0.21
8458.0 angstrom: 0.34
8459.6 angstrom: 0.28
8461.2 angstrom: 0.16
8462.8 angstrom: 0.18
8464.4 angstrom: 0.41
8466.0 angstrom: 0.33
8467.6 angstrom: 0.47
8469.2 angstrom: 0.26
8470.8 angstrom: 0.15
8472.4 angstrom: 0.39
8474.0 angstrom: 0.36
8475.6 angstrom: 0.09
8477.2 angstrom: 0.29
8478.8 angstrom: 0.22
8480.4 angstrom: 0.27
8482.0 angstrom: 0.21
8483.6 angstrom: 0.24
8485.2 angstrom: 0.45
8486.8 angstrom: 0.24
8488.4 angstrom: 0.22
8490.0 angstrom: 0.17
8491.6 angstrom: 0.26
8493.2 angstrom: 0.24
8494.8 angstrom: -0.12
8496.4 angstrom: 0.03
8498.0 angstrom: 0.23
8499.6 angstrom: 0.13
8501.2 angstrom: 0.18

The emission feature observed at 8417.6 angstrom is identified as H-beta 4861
